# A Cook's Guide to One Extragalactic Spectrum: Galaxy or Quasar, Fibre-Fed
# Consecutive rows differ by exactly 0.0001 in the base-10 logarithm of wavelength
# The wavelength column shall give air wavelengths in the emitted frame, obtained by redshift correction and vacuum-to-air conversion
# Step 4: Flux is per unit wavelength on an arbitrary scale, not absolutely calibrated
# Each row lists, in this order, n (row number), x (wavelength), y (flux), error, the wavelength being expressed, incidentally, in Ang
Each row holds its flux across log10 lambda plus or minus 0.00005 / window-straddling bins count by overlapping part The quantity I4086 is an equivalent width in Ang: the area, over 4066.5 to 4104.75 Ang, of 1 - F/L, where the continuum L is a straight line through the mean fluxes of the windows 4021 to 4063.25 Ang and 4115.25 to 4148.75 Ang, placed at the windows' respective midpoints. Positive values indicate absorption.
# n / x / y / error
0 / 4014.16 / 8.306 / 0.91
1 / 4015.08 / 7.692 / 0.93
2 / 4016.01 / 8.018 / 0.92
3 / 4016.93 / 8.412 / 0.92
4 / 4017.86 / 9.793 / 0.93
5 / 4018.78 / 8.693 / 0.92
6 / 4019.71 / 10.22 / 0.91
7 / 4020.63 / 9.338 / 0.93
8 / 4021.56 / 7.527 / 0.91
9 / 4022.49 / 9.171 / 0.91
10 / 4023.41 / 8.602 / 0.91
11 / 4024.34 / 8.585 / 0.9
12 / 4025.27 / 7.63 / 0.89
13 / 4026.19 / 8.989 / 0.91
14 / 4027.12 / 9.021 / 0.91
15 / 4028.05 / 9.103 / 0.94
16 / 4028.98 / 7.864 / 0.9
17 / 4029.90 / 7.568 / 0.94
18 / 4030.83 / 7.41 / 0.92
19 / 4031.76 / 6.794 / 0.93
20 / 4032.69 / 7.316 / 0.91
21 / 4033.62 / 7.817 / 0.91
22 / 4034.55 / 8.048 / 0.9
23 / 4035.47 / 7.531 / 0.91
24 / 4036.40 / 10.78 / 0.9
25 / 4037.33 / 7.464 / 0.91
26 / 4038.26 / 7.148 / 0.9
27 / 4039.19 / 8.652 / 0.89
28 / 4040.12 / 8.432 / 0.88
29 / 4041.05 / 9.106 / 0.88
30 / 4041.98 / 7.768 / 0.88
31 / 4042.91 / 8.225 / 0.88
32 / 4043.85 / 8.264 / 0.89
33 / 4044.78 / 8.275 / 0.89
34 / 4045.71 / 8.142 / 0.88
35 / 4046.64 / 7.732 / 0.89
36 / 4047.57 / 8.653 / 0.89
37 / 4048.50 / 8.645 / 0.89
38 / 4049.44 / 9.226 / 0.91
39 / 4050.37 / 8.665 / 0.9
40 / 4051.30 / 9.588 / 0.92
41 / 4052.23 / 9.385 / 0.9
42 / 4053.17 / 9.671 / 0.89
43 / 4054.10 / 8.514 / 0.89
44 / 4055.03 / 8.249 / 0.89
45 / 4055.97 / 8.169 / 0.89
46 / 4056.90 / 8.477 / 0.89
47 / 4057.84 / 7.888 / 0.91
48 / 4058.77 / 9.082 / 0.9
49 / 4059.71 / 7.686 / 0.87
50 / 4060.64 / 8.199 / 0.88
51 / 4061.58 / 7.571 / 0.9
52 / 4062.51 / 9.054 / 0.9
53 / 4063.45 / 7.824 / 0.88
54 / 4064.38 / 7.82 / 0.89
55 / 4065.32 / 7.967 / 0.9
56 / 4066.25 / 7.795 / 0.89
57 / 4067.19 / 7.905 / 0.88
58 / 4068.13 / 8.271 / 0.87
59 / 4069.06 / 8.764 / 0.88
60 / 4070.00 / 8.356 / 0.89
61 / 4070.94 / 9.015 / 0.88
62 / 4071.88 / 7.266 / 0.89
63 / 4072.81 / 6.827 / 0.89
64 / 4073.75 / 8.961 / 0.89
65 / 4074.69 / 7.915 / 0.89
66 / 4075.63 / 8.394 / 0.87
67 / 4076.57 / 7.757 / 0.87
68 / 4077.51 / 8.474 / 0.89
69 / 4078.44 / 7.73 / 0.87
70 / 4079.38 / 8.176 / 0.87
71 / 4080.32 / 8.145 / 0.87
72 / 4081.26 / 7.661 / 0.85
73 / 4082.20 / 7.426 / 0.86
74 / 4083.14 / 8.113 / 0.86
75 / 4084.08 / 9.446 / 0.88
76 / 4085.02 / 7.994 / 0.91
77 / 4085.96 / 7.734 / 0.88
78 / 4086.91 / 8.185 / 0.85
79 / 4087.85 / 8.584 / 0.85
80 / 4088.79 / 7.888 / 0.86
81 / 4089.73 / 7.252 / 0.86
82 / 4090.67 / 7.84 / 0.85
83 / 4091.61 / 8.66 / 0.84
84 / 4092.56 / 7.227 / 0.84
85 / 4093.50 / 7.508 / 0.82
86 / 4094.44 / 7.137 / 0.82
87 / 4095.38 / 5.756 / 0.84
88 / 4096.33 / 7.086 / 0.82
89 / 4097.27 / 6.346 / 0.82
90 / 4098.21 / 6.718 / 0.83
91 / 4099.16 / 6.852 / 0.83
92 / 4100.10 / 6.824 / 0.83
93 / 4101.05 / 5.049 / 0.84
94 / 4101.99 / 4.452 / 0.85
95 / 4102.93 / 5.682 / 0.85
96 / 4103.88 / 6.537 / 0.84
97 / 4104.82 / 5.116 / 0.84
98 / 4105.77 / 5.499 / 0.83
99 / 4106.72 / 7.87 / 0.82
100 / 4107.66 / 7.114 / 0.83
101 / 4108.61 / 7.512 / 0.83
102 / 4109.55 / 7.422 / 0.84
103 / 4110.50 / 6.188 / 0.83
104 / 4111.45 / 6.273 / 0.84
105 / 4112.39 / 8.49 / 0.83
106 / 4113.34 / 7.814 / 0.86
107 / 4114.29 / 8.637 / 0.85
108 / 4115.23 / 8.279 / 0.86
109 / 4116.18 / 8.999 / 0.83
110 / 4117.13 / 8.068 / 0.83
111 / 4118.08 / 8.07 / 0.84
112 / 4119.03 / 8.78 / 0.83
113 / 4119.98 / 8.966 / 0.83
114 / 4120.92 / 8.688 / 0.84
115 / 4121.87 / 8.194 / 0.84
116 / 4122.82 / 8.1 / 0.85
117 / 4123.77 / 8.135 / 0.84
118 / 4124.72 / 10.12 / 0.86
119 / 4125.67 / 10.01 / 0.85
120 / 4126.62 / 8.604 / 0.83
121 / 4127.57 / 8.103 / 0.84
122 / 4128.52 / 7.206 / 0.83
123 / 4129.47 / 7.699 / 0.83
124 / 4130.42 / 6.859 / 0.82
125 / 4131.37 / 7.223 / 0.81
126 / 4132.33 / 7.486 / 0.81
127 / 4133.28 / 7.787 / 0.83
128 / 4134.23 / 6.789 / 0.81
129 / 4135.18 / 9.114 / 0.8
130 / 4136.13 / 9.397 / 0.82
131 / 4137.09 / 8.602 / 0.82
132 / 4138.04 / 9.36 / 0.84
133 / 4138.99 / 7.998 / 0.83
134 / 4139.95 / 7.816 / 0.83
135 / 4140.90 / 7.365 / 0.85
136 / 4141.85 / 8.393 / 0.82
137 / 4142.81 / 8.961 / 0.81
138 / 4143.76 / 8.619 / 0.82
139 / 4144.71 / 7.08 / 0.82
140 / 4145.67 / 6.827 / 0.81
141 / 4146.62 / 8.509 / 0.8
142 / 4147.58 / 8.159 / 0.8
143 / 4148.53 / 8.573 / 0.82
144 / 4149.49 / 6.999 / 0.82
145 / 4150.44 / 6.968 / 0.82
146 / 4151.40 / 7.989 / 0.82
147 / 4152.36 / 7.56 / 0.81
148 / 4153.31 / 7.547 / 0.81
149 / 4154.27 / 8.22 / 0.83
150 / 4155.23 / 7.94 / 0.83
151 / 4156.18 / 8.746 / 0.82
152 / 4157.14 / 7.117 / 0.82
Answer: 3.58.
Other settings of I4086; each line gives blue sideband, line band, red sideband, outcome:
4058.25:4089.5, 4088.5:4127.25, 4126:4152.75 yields 2.7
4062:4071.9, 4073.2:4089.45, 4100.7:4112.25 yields -1.3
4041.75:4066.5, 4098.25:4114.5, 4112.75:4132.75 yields 3.3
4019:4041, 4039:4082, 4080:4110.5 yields -3.0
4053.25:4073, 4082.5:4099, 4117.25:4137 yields 1.2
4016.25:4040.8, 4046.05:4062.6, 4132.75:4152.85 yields -0.5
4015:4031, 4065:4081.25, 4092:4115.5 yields -1.4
